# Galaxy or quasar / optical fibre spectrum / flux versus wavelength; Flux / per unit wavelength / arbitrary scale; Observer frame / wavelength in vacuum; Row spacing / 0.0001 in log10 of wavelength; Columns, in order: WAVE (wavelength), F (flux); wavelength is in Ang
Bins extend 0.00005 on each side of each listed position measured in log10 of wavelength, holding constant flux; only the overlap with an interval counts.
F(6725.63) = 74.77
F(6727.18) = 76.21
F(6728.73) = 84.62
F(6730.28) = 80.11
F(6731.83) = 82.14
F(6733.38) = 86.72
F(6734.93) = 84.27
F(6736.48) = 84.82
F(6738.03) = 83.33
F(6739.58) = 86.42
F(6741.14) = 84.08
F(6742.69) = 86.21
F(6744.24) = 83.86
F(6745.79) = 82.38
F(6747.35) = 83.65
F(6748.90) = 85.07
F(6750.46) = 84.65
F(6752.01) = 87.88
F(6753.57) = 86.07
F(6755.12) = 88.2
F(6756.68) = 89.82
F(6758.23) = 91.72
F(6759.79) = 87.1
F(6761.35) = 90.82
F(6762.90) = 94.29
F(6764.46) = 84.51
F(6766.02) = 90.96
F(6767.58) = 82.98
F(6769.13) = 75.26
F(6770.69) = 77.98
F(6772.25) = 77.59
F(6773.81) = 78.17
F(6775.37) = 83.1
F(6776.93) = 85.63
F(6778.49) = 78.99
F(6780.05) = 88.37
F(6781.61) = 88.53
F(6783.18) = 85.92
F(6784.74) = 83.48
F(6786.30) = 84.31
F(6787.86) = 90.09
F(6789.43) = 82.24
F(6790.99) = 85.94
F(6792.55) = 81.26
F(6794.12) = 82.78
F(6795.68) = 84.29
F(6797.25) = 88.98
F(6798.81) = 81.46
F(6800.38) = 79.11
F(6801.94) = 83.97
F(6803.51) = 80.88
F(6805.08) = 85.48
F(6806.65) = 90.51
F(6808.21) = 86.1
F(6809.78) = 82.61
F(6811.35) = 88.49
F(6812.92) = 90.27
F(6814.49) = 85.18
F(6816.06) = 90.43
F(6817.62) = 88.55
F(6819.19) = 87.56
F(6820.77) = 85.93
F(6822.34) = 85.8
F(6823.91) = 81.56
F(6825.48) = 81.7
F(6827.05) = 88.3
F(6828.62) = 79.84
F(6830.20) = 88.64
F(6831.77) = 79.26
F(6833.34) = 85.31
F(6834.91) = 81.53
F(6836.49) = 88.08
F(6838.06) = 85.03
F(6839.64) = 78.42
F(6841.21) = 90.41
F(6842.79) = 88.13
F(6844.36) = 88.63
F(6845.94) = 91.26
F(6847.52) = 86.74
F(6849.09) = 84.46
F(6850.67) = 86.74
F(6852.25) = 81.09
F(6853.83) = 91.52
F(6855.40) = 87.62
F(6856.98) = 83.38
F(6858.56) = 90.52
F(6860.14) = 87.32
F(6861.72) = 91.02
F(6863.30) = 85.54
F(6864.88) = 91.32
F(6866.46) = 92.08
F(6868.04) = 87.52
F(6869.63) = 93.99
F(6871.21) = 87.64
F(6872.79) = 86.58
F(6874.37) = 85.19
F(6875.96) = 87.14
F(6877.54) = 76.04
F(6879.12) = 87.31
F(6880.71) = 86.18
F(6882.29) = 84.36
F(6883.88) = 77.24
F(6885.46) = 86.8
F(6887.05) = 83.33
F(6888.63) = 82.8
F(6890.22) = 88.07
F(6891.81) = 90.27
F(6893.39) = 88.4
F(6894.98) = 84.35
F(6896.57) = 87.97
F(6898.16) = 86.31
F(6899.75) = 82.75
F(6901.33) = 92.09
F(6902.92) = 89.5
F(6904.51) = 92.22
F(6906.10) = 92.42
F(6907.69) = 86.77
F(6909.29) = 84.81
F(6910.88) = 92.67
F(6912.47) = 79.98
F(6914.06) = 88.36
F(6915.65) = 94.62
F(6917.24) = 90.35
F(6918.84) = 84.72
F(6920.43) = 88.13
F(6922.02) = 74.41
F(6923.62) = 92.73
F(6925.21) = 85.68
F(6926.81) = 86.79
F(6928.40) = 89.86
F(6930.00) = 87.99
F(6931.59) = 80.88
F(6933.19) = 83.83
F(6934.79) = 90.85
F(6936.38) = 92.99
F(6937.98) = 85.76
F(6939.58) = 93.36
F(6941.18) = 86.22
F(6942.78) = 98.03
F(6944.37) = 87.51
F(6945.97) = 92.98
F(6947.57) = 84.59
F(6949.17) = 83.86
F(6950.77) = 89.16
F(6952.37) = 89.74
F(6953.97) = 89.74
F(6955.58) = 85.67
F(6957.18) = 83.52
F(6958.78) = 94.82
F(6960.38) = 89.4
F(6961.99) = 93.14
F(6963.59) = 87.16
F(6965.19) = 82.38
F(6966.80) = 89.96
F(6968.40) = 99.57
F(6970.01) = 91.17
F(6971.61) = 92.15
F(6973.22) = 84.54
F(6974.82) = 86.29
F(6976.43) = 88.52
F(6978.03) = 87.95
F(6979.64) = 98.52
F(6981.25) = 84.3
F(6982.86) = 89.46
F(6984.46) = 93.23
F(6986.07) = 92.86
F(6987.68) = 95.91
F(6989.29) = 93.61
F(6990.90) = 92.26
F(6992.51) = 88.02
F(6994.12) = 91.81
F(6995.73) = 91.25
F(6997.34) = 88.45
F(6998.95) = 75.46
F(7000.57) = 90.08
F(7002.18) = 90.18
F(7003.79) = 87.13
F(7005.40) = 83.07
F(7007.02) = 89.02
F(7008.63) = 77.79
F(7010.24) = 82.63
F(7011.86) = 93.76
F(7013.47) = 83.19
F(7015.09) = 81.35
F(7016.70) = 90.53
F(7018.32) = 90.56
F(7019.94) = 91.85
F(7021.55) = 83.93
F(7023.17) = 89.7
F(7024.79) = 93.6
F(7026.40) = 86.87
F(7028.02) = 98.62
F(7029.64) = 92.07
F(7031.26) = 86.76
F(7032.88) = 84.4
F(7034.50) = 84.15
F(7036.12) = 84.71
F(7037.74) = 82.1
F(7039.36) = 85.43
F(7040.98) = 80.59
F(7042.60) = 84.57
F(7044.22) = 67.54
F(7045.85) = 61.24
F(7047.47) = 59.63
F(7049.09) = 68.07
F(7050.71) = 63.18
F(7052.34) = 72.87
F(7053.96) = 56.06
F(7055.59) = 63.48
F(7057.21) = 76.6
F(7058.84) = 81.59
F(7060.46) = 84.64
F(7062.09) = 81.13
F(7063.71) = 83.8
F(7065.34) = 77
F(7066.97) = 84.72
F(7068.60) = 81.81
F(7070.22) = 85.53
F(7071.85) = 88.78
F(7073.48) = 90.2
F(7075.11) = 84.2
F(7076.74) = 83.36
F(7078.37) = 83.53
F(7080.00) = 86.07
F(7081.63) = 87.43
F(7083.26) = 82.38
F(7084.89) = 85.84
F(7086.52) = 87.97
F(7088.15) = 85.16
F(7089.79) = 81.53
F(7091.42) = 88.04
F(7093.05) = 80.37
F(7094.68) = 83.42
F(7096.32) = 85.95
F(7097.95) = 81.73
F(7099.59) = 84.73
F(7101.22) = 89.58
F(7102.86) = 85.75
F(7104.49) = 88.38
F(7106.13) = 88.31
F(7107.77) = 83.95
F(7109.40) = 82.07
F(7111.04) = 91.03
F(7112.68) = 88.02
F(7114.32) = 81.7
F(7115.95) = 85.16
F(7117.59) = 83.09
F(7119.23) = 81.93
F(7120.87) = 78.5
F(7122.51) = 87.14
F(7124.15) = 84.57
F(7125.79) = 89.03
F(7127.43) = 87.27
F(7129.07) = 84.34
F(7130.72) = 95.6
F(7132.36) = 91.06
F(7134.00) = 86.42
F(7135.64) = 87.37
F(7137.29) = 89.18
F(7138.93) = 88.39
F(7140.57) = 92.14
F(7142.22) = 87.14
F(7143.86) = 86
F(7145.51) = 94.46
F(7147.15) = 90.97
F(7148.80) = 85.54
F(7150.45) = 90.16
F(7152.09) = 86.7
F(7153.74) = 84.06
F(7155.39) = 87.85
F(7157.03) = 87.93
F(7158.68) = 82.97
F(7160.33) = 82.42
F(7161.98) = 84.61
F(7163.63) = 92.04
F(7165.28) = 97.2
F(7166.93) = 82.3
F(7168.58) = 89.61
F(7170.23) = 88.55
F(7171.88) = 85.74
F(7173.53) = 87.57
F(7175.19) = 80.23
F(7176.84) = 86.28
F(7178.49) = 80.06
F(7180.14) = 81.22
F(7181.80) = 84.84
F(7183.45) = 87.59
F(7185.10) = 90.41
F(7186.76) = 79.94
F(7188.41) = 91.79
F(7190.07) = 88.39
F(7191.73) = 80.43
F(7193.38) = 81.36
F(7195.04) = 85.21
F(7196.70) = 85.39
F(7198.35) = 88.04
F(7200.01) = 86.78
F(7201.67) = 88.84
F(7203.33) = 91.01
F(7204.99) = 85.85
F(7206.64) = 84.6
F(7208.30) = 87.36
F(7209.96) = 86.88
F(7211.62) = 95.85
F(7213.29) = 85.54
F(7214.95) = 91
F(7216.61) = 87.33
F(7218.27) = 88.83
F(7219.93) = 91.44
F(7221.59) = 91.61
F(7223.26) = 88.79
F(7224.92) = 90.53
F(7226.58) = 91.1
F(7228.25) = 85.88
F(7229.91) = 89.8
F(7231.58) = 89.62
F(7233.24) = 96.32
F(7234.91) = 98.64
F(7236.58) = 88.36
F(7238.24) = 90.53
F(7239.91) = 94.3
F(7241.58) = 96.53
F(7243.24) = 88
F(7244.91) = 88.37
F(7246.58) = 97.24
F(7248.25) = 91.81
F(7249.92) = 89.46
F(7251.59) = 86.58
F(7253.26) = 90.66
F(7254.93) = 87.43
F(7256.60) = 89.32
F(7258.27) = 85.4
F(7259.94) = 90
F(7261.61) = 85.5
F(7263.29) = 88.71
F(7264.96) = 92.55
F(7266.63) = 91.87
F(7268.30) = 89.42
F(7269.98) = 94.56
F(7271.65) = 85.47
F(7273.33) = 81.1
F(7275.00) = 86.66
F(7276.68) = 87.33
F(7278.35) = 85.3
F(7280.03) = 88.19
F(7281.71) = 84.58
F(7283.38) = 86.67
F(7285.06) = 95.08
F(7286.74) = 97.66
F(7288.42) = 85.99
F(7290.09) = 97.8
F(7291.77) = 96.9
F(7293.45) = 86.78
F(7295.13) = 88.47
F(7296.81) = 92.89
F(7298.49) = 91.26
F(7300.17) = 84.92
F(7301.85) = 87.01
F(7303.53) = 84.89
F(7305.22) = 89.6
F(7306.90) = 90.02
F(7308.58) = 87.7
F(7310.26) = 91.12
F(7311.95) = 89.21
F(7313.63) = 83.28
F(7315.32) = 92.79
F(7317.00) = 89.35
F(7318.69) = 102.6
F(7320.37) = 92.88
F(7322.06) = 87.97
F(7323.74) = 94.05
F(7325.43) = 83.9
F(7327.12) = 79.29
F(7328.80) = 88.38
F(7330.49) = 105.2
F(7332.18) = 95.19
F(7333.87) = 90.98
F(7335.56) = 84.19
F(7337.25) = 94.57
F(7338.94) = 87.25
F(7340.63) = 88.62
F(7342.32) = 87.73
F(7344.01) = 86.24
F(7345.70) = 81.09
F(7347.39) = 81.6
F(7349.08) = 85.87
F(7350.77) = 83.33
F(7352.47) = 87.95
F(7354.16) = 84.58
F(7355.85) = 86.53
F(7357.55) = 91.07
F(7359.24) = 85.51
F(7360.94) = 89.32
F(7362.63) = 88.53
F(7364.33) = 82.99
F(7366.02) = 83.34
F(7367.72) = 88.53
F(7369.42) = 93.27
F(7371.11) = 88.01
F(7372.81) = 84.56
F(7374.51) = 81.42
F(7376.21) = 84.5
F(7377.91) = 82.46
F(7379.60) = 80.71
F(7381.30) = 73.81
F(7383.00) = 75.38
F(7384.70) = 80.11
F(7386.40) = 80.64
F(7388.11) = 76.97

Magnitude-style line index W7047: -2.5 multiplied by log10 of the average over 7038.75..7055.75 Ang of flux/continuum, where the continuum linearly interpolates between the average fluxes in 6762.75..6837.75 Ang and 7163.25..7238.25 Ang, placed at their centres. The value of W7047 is 0.24 mag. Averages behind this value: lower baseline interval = 84.6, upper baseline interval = 87.9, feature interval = 69.4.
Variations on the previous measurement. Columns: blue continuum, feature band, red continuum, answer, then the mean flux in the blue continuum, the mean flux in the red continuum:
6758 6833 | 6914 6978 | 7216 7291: -0.02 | 84.9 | 90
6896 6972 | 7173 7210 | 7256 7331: 0.04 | 88.5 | 89.5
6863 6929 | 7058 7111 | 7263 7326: 0.04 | 87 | 89.7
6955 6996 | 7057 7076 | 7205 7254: 0.08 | 90.3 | 90.4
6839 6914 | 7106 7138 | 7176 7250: 0.02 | 87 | 88.6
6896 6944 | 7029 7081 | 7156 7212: 0.11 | 88.1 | 86.4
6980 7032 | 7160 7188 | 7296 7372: 0.03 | 88.8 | 88.5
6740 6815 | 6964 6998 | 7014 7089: -0.10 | 85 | 81.9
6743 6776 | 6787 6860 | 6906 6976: 0.01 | 85.1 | 88.4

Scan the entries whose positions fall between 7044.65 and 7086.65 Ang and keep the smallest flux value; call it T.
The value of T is 56.06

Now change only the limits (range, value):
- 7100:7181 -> 78.5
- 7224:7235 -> 85.88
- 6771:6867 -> 77.59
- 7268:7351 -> 79.29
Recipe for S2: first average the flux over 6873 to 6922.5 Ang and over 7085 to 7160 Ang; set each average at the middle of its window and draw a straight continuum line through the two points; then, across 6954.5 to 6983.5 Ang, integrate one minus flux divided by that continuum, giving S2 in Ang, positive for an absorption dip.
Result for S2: -0.99 Ang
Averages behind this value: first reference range 86.4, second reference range 86.5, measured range 89.3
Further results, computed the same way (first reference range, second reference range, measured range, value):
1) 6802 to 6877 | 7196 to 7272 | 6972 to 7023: -0.3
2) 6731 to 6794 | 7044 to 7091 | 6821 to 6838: -0.1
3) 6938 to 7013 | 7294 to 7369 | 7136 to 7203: 1.5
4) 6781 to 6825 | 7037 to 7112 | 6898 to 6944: -2.6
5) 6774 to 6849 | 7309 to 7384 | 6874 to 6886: 0.3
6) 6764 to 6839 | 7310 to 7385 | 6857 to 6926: -1.8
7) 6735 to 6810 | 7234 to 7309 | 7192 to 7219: 0.5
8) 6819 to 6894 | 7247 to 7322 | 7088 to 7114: 0.8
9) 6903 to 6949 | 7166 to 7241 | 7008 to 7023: 0.3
